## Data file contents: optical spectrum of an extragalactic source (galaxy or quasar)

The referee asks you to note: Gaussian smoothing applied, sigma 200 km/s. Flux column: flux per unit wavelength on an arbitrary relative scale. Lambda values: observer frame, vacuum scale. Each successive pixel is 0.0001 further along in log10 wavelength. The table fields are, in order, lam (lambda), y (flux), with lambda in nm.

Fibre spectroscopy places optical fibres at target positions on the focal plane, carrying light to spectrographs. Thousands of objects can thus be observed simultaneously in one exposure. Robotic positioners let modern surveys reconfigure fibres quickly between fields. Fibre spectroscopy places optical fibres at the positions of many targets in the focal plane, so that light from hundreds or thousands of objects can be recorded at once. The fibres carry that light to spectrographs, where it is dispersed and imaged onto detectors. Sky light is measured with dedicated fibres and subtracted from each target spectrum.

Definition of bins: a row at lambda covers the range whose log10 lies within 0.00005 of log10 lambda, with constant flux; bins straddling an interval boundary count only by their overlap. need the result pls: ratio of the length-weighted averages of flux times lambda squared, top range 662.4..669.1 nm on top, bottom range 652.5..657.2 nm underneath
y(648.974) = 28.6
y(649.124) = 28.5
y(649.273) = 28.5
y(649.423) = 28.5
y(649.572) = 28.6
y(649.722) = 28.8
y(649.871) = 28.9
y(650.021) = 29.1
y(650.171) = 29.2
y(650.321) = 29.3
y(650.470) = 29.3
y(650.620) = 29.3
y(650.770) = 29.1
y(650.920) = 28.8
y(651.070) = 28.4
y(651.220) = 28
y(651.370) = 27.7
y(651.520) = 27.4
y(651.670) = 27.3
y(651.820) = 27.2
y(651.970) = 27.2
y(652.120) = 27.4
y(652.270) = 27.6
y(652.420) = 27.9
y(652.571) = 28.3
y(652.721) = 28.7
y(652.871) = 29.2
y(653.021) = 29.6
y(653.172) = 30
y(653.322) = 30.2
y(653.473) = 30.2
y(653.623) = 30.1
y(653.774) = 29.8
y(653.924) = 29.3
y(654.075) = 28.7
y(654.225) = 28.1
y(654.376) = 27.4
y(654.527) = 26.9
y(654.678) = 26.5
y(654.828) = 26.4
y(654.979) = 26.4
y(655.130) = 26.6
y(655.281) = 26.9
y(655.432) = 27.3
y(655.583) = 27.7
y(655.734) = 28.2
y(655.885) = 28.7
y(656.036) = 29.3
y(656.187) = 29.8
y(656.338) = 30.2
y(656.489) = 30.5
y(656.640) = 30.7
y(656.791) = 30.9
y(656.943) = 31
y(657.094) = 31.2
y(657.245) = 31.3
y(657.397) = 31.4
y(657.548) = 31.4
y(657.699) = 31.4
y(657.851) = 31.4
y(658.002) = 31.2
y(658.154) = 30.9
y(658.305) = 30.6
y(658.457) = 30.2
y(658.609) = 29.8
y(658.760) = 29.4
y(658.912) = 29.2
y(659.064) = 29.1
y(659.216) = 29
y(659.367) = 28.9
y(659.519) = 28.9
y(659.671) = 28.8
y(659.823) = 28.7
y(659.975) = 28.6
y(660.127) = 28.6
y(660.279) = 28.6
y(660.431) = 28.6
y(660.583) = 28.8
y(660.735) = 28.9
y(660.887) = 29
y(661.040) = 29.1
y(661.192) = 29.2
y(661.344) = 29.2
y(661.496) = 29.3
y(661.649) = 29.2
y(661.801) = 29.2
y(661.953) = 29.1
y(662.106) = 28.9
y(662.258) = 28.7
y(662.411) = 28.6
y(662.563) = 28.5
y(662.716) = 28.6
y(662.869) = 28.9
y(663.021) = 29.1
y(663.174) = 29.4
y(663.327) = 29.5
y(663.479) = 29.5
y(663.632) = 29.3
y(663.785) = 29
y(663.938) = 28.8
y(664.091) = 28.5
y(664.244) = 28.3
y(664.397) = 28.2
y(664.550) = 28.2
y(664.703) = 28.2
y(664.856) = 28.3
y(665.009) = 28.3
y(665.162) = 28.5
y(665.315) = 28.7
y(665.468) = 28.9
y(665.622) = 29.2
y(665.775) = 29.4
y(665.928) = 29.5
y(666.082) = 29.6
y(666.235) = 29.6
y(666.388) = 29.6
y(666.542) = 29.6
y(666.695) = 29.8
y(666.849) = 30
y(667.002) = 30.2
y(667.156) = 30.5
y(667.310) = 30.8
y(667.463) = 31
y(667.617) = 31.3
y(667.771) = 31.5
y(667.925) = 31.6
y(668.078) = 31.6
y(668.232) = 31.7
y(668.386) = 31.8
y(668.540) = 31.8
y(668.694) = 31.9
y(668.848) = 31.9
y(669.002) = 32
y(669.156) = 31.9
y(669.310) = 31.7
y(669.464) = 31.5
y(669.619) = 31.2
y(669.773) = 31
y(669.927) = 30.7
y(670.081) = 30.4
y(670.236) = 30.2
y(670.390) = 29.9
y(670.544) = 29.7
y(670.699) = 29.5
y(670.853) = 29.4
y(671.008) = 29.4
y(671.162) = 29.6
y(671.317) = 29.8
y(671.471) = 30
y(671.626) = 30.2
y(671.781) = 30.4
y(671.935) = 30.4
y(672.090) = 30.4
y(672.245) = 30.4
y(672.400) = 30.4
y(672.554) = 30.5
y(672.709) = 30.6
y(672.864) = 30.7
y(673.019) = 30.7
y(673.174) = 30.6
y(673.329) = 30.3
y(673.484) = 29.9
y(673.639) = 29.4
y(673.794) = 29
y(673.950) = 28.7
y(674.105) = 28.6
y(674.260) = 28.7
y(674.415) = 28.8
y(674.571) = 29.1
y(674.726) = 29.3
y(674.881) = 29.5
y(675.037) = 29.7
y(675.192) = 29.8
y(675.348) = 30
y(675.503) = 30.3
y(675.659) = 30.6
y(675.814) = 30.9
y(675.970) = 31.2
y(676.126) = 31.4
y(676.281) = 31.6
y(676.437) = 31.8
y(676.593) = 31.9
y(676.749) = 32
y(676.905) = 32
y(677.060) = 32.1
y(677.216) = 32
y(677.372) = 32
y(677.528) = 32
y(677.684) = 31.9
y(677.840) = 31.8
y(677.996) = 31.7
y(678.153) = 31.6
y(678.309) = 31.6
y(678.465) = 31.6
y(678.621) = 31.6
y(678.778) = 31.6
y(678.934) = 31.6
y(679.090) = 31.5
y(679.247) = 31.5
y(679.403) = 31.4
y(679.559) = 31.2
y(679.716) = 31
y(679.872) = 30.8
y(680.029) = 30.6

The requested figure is 1.07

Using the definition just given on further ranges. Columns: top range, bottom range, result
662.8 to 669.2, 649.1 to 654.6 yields 1.09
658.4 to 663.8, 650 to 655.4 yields 1.05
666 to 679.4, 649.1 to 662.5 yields 1.11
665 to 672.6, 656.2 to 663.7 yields 1.05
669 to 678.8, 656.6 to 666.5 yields 1.08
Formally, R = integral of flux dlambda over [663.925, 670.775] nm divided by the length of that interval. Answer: 30.2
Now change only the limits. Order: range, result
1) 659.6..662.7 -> 28.9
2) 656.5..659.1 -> 30.7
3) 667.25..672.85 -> 30.8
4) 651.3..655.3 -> 28.1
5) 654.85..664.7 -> 29.2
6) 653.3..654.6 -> 28.9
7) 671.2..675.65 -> 29.9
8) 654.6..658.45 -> 29.5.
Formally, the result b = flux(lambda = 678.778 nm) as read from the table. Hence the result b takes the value 31.6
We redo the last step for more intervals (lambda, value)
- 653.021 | 29.6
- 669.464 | 31.5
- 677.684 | 31.9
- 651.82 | 27.2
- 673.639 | 29.4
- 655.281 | 26.9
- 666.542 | 29.6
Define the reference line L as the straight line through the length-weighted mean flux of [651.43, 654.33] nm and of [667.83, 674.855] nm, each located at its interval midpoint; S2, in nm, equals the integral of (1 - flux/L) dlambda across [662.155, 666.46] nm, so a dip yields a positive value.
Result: 0.12 nm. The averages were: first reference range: 28.6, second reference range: 30.4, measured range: 28.9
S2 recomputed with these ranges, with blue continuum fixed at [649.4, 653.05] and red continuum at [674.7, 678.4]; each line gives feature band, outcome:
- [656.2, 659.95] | -0.134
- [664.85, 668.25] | 0.017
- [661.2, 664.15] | 0.066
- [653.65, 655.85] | 0.088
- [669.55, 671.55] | 0.033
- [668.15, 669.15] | -0.049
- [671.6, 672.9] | 0.013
